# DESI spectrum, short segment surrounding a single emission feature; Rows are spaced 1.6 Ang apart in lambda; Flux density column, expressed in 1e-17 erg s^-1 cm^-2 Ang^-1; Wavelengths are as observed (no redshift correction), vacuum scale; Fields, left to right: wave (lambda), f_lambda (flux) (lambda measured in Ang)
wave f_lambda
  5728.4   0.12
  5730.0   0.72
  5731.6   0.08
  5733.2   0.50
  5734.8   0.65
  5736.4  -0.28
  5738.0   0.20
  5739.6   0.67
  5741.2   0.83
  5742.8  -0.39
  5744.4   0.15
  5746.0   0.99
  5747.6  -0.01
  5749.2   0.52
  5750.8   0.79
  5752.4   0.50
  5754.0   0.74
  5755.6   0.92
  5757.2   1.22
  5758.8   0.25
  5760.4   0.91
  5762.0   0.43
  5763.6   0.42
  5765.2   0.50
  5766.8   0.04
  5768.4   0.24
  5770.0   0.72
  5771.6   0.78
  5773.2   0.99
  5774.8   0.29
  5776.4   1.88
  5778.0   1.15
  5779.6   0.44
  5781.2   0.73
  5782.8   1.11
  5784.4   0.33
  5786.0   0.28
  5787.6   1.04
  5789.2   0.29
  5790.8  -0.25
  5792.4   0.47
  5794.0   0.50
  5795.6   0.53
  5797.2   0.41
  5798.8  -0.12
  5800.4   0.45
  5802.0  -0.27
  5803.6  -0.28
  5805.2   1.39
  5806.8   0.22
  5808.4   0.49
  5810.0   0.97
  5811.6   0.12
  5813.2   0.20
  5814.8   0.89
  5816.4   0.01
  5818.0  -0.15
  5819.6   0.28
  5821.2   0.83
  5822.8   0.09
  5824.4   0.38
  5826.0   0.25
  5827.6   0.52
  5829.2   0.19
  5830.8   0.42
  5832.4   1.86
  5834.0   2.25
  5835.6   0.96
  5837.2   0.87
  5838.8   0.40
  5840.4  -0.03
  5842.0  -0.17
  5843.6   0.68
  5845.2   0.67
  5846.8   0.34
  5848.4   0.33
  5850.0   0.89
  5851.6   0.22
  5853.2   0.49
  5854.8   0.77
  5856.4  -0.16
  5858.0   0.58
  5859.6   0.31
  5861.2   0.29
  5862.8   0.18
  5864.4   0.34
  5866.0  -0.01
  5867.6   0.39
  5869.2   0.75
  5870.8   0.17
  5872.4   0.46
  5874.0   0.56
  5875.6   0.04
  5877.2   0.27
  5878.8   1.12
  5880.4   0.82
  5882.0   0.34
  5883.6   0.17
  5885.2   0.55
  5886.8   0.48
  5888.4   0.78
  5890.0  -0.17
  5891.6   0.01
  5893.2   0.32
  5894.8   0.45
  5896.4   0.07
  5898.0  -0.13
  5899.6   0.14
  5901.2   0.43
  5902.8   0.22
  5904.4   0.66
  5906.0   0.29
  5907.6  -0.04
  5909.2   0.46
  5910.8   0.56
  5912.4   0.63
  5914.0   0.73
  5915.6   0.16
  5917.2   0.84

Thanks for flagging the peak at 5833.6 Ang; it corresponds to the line [O III] 5007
